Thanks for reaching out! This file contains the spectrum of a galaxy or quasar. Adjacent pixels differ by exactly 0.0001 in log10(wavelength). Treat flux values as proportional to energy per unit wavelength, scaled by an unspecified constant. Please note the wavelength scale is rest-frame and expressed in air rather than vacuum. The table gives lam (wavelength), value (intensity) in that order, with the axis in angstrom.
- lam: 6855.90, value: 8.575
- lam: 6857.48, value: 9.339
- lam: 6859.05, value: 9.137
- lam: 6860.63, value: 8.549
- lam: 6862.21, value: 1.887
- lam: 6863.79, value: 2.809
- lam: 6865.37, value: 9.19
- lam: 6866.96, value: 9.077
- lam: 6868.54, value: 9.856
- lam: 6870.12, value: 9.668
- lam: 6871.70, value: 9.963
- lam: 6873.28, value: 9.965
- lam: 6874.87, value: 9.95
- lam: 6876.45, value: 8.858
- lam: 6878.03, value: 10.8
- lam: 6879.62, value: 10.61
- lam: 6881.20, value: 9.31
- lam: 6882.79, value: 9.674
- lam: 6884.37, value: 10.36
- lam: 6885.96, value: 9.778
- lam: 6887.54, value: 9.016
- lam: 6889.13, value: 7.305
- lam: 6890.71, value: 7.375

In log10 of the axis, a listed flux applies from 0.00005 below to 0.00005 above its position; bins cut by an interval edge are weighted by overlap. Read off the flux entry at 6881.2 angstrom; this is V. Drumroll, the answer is 9.31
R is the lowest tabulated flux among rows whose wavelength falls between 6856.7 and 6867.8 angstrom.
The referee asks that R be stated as 1.887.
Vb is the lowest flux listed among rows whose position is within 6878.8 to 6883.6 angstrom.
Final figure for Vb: 9.31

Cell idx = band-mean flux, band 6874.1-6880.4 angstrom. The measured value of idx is 10.1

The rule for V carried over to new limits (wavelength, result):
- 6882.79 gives 9.674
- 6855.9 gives 8.575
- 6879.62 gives 10.61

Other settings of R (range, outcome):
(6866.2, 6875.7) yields 9.077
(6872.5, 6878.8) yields 8.858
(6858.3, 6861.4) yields 8.549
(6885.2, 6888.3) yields 9.016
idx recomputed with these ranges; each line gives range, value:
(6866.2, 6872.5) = 9.66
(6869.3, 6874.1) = 9.86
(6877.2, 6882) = 10.2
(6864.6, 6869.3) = 9.36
